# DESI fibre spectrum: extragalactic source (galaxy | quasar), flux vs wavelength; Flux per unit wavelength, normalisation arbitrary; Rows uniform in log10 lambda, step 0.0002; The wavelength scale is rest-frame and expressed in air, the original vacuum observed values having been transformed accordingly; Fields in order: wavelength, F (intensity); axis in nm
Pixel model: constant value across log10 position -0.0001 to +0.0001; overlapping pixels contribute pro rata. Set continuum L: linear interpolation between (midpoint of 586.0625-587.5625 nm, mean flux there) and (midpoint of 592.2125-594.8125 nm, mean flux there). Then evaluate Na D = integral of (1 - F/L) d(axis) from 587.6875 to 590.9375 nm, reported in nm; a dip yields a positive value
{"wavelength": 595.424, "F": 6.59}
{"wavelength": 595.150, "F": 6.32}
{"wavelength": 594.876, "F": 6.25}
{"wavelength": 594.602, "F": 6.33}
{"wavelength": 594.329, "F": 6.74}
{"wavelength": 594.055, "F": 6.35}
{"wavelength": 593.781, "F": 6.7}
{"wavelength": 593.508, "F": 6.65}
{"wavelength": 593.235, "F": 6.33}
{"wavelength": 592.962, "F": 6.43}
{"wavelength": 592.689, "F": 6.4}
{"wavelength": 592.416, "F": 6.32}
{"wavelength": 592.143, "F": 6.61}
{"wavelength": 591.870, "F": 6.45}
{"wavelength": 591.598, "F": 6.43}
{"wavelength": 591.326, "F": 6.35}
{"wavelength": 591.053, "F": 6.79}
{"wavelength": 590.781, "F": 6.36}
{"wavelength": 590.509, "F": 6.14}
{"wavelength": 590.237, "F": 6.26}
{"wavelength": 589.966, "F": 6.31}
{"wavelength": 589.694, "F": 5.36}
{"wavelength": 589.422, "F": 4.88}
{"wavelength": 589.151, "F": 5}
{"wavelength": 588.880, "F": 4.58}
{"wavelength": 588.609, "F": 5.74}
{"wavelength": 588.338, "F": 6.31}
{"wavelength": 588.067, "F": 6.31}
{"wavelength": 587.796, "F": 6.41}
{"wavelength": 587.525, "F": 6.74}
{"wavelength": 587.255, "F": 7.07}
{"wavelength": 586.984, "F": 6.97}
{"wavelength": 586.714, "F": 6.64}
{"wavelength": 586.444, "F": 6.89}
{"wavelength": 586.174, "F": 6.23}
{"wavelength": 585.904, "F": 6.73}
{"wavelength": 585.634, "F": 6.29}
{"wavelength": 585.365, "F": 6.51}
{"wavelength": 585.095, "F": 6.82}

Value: 0.41 nm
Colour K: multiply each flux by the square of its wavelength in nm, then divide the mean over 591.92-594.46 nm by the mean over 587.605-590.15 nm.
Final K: 1.2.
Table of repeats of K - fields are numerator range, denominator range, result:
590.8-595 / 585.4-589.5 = 1.06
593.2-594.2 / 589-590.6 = 1.17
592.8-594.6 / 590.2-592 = 1.03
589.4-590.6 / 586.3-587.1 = 0.87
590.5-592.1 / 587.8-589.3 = 1.15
